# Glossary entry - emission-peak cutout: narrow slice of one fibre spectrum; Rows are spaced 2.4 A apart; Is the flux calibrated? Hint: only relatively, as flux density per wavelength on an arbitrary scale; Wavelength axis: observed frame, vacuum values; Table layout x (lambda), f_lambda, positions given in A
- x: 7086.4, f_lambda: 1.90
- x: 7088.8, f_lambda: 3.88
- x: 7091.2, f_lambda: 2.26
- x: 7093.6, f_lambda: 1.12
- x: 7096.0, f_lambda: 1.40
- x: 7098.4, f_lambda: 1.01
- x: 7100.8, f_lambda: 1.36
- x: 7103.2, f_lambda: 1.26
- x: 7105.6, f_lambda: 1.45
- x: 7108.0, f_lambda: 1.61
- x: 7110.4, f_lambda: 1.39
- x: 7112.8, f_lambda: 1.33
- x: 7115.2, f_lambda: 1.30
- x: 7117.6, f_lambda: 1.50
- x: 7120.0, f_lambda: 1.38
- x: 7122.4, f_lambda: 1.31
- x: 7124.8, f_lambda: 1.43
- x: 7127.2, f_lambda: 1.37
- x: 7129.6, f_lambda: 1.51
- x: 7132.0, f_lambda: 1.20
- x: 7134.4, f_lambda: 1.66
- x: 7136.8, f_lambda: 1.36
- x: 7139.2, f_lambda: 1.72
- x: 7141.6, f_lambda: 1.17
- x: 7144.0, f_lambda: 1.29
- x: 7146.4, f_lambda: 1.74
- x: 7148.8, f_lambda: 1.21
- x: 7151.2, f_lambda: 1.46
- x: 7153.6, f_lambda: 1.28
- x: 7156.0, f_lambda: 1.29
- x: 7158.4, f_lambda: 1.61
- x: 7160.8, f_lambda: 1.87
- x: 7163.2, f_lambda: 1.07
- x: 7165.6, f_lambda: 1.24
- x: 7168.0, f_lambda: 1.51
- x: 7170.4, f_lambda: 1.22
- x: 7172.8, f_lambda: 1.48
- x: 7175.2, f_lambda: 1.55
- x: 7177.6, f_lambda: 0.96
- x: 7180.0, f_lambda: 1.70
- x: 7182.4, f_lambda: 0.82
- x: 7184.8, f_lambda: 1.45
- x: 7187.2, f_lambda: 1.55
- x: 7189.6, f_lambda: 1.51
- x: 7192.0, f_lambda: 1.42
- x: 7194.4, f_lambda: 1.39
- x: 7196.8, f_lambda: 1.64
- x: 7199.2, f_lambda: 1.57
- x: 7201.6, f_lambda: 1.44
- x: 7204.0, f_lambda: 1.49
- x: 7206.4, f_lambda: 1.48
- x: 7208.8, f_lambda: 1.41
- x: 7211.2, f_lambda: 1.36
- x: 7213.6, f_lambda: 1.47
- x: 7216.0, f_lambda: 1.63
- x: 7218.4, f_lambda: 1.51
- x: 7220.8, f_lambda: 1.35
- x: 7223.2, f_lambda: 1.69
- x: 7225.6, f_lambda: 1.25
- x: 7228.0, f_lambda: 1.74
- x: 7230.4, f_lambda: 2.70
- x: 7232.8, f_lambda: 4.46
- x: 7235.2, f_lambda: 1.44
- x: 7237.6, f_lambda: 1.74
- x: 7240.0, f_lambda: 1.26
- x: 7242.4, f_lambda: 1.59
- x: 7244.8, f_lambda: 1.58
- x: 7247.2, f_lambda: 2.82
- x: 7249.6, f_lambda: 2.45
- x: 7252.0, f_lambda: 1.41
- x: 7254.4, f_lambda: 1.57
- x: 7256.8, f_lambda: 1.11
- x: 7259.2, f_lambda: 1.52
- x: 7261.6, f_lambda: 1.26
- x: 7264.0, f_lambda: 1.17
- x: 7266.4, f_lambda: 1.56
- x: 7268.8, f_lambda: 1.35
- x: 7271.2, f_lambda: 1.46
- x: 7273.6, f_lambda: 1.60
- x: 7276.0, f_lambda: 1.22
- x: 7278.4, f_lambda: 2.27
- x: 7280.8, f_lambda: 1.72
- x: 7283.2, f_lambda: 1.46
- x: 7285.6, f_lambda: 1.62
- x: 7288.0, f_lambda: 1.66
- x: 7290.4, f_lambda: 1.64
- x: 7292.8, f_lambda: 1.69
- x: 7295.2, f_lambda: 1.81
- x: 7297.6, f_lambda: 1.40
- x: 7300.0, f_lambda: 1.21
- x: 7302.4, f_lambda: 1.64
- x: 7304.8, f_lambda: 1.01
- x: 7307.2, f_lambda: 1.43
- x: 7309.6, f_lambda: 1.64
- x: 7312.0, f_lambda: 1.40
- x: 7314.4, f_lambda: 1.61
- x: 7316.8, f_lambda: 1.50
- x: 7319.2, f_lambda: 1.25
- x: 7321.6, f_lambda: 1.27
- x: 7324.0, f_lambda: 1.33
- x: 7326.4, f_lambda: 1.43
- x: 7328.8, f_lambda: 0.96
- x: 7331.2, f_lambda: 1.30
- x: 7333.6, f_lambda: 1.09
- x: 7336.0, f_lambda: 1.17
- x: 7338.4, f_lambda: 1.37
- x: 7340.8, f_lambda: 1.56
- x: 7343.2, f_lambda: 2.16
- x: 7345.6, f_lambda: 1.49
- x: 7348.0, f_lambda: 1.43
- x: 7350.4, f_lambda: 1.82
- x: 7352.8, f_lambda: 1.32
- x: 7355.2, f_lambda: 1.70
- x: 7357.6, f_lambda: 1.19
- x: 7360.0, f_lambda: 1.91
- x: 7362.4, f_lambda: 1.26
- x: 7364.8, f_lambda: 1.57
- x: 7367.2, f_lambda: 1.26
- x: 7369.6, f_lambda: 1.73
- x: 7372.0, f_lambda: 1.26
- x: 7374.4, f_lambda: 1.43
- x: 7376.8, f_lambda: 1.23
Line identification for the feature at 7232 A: [S II] 6716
